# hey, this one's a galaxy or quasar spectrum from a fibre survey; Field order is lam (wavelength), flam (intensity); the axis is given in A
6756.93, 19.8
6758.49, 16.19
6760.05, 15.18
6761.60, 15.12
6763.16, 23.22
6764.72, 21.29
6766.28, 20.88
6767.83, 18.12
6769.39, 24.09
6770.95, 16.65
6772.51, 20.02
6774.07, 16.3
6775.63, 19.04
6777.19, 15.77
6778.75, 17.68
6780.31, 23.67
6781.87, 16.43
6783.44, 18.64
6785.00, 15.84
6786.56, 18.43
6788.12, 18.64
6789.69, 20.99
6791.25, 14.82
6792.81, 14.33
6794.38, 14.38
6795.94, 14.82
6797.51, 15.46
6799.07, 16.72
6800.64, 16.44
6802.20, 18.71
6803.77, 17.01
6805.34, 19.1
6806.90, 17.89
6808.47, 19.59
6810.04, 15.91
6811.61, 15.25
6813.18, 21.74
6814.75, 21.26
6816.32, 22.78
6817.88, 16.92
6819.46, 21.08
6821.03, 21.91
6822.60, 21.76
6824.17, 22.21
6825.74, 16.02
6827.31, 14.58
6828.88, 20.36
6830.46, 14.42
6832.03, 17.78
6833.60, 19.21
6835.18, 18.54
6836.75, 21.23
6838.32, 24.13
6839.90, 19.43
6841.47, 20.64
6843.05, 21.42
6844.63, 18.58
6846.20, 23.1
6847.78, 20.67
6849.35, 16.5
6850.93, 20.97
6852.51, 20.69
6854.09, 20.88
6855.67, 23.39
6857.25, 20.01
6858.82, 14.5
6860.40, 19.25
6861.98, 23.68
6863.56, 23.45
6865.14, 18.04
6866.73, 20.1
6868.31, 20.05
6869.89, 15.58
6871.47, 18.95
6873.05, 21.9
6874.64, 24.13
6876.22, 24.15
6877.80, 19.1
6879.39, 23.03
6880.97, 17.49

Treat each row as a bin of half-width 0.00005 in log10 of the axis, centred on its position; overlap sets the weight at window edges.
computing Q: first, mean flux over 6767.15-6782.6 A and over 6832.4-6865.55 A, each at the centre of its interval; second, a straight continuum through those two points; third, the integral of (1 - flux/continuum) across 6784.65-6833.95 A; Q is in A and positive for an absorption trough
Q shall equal 3.8 A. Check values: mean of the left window 18.8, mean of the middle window 18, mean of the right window 20.4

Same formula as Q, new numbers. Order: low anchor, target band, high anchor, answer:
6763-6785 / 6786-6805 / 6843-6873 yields 2.6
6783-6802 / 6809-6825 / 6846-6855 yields -1.6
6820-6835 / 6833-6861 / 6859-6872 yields -1.4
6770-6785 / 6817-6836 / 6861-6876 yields 0.8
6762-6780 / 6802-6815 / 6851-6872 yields 0.8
